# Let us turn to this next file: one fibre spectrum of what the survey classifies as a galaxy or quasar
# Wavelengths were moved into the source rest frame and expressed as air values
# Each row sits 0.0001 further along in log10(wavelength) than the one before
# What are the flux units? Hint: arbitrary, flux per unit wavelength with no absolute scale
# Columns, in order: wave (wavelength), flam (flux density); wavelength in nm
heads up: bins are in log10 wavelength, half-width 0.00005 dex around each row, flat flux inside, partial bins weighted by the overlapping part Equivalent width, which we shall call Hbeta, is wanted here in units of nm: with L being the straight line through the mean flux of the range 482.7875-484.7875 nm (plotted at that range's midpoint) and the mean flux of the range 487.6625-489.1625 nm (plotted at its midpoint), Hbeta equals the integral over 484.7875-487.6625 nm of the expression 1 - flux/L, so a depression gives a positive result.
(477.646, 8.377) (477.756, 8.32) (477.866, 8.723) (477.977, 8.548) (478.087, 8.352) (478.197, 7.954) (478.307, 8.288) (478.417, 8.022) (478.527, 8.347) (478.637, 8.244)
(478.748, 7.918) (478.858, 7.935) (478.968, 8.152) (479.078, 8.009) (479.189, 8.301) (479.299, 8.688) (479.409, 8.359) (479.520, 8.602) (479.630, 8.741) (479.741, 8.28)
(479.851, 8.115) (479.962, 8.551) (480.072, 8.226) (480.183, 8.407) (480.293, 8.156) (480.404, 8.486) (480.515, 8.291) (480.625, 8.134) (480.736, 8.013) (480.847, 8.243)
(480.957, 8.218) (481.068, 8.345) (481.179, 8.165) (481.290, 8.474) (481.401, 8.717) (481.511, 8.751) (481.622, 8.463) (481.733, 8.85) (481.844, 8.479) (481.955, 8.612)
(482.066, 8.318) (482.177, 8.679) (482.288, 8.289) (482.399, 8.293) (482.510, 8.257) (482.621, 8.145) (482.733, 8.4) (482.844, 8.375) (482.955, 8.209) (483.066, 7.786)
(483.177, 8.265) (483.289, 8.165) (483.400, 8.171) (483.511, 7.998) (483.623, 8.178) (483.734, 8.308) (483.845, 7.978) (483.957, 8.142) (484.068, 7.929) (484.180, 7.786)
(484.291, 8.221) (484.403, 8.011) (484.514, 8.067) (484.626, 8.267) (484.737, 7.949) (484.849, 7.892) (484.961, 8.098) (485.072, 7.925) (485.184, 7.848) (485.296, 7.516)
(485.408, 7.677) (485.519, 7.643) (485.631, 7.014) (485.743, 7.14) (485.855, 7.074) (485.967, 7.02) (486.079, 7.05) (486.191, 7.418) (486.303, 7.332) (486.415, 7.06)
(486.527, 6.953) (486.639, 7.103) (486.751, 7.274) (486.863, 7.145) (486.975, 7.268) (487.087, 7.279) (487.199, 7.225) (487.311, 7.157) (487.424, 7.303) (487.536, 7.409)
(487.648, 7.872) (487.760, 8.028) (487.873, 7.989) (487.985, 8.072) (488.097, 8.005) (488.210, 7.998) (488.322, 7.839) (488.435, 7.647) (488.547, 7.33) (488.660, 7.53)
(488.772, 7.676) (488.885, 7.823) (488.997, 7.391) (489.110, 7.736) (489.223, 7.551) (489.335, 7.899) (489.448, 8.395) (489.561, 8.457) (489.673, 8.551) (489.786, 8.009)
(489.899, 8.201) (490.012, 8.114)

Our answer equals 0.21 nm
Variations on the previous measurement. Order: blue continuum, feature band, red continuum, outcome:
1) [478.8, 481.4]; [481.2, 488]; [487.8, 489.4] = 0.12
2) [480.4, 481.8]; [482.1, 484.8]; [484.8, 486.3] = -0.09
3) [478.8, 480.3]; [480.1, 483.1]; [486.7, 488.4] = -0.08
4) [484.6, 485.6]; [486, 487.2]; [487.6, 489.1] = 0.10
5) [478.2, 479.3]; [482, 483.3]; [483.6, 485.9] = -0.05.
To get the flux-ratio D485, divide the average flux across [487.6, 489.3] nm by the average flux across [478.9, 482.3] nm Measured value 0.9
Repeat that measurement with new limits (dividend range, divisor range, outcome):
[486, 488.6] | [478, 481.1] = 0.90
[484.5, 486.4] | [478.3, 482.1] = 0.91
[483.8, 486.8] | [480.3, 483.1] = 0.91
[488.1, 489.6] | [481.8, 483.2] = 0.94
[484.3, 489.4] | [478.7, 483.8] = 0.91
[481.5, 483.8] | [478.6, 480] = 1.00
